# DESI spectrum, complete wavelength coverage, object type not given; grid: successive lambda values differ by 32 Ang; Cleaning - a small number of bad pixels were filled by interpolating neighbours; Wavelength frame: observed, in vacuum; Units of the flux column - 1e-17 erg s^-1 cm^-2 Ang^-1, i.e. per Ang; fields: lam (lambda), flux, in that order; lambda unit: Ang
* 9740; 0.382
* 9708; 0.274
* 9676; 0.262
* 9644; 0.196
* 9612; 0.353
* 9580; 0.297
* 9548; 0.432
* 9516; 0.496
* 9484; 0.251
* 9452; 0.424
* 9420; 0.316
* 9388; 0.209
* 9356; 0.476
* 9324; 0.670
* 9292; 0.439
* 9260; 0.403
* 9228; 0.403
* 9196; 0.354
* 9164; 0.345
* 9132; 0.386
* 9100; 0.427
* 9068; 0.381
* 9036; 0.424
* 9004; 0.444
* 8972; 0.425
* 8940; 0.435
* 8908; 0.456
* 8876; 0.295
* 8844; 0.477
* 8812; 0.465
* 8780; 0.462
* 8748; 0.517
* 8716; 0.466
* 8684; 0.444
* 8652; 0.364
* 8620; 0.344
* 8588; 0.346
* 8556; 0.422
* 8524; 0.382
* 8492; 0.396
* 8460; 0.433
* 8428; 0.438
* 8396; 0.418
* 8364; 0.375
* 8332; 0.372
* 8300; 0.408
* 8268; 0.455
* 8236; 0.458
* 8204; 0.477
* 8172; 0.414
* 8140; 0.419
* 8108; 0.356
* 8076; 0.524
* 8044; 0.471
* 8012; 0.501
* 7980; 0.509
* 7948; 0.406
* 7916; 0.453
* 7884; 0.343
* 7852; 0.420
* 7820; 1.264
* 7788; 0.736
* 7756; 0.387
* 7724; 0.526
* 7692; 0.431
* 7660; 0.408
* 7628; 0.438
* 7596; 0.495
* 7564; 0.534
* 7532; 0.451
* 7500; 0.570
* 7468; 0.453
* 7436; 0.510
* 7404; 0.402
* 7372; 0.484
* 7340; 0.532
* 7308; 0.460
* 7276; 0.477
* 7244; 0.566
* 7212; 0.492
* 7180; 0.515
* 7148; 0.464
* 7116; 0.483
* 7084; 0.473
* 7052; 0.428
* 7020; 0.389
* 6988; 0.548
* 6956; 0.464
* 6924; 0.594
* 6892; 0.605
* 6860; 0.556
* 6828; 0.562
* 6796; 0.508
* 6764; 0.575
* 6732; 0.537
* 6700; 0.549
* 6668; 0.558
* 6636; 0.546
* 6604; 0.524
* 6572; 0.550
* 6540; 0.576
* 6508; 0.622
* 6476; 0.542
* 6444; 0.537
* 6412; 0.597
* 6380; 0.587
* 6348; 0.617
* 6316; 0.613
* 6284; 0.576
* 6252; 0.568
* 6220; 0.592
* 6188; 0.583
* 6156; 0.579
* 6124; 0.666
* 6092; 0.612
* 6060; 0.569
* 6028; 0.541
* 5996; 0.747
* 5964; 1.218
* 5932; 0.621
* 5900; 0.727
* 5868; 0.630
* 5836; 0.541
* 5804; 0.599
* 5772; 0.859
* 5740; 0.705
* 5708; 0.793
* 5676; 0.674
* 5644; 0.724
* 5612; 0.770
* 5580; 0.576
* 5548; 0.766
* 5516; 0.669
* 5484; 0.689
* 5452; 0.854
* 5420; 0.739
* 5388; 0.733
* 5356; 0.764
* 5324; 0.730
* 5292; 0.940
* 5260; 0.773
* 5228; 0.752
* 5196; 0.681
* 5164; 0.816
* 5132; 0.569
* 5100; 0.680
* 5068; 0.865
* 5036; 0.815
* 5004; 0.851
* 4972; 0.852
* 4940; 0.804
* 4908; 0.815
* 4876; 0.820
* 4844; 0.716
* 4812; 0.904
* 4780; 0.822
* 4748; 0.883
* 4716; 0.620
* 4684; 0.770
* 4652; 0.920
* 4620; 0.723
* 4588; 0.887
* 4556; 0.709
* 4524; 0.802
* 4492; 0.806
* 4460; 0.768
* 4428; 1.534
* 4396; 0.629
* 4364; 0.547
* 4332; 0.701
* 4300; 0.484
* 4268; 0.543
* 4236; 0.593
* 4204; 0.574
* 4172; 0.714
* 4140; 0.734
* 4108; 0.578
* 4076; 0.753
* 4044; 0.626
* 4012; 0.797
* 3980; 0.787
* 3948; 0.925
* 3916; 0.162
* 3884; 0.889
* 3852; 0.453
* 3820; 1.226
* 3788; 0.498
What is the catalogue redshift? 0.189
